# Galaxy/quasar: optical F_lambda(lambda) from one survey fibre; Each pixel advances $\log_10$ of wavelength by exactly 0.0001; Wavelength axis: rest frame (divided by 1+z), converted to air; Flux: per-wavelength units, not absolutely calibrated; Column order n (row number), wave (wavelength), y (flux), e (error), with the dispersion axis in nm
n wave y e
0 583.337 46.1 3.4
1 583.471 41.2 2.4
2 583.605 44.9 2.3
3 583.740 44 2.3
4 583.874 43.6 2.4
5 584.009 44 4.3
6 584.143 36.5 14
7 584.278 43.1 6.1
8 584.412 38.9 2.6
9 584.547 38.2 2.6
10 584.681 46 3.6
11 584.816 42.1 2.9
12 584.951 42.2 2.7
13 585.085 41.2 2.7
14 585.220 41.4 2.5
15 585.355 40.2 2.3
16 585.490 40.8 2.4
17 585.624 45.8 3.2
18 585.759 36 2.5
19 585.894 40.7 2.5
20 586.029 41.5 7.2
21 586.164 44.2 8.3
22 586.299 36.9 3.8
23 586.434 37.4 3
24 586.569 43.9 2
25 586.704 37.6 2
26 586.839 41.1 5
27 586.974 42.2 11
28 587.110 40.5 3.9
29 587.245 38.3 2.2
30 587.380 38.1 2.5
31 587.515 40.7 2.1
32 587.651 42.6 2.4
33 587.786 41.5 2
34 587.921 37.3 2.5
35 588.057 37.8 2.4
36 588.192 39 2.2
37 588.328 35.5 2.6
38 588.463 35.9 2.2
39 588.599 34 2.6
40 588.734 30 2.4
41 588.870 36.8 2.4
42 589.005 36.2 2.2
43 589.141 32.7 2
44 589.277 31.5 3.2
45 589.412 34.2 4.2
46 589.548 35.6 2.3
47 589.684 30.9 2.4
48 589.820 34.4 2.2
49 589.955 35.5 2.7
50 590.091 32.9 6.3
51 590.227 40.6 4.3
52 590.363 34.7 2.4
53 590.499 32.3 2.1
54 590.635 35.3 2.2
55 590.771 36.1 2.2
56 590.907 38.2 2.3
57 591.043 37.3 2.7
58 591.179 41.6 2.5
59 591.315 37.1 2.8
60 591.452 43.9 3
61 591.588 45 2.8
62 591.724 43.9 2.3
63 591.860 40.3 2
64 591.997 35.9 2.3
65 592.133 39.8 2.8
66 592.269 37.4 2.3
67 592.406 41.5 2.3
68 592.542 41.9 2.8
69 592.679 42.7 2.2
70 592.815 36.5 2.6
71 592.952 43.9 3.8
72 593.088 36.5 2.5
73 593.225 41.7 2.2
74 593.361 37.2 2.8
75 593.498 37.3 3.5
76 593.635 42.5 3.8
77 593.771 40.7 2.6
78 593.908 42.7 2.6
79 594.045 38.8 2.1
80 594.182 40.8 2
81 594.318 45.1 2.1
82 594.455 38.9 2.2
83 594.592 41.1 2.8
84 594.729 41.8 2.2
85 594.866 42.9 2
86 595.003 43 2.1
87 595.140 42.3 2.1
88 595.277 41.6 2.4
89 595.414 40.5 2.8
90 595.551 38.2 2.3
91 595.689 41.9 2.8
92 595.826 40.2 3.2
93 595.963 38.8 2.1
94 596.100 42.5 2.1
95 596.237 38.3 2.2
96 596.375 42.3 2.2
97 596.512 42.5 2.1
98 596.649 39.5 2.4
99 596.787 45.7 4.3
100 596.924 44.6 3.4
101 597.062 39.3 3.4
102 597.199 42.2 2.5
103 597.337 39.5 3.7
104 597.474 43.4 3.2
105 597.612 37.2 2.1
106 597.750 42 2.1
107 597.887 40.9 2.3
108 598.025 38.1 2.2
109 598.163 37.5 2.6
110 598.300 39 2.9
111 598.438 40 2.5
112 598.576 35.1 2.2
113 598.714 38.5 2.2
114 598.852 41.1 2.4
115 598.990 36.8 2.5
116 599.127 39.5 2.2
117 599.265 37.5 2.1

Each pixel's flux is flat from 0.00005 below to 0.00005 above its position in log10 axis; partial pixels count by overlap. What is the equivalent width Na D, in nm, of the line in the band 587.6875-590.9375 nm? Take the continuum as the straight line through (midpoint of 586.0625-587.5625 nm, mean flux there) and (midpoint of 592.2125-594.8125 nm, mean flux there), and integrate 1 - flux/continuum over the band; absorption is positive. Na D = 0.39 nm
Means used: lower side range 40.1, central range 35.4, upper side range 40.5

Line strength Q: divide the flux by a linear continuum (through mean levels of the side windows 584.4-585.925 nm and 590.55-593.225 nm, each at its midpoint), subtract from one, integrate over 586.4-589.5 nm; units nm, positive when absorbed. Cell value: 0.23 nm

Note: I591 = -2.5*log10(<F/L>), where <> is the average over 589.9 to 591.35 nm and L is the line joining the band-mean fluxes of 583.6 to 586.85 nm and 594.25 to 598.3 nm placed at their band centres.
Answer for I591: 0.13 mag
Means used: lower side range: 41.2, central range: 36.5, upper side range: 41.1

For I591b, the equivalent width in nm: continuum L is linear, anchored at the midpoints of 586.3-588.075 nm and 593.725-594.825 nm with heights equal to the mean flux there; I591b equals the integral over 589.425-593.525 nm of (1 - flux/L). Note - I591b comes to 0.25 nm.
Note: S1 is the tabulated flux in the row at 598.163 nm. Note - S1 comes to 37.5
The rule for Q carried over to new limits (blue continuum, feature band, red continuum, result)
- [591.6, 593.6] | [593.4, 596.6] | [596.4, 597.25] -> 0.02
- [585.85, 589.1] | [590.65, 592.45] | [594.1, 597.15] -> 0.02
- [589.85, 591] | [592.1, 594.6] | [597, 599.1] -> -0.22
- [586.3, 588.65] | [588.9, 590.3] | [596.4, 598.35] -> 0.17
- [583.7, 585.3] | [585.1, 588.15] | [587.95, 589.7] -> -0.16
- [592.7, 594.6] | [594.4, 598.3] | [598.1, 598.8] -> -0.19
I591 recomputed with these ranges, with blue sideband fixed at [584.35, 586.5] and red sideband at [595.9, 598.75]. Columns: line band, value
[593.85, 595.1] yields -0.03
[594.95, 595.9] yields -0.02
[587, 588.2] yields 0.03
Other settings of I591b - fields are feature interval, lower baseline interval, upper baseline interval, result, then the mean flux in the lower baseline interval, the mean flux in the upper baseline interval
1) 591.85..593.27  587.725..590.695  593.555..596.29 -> -0.04 nm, 35.2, 41.1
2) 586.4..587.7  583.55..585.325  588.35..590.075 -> -0.09 nm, 41.9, 34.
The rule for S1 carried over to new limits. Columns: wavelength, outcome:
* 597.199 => 42.2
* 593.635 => 42.5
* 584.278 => 43.1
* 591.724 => 43.9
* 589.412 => 34.2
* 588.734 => 30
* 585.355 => 40.2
